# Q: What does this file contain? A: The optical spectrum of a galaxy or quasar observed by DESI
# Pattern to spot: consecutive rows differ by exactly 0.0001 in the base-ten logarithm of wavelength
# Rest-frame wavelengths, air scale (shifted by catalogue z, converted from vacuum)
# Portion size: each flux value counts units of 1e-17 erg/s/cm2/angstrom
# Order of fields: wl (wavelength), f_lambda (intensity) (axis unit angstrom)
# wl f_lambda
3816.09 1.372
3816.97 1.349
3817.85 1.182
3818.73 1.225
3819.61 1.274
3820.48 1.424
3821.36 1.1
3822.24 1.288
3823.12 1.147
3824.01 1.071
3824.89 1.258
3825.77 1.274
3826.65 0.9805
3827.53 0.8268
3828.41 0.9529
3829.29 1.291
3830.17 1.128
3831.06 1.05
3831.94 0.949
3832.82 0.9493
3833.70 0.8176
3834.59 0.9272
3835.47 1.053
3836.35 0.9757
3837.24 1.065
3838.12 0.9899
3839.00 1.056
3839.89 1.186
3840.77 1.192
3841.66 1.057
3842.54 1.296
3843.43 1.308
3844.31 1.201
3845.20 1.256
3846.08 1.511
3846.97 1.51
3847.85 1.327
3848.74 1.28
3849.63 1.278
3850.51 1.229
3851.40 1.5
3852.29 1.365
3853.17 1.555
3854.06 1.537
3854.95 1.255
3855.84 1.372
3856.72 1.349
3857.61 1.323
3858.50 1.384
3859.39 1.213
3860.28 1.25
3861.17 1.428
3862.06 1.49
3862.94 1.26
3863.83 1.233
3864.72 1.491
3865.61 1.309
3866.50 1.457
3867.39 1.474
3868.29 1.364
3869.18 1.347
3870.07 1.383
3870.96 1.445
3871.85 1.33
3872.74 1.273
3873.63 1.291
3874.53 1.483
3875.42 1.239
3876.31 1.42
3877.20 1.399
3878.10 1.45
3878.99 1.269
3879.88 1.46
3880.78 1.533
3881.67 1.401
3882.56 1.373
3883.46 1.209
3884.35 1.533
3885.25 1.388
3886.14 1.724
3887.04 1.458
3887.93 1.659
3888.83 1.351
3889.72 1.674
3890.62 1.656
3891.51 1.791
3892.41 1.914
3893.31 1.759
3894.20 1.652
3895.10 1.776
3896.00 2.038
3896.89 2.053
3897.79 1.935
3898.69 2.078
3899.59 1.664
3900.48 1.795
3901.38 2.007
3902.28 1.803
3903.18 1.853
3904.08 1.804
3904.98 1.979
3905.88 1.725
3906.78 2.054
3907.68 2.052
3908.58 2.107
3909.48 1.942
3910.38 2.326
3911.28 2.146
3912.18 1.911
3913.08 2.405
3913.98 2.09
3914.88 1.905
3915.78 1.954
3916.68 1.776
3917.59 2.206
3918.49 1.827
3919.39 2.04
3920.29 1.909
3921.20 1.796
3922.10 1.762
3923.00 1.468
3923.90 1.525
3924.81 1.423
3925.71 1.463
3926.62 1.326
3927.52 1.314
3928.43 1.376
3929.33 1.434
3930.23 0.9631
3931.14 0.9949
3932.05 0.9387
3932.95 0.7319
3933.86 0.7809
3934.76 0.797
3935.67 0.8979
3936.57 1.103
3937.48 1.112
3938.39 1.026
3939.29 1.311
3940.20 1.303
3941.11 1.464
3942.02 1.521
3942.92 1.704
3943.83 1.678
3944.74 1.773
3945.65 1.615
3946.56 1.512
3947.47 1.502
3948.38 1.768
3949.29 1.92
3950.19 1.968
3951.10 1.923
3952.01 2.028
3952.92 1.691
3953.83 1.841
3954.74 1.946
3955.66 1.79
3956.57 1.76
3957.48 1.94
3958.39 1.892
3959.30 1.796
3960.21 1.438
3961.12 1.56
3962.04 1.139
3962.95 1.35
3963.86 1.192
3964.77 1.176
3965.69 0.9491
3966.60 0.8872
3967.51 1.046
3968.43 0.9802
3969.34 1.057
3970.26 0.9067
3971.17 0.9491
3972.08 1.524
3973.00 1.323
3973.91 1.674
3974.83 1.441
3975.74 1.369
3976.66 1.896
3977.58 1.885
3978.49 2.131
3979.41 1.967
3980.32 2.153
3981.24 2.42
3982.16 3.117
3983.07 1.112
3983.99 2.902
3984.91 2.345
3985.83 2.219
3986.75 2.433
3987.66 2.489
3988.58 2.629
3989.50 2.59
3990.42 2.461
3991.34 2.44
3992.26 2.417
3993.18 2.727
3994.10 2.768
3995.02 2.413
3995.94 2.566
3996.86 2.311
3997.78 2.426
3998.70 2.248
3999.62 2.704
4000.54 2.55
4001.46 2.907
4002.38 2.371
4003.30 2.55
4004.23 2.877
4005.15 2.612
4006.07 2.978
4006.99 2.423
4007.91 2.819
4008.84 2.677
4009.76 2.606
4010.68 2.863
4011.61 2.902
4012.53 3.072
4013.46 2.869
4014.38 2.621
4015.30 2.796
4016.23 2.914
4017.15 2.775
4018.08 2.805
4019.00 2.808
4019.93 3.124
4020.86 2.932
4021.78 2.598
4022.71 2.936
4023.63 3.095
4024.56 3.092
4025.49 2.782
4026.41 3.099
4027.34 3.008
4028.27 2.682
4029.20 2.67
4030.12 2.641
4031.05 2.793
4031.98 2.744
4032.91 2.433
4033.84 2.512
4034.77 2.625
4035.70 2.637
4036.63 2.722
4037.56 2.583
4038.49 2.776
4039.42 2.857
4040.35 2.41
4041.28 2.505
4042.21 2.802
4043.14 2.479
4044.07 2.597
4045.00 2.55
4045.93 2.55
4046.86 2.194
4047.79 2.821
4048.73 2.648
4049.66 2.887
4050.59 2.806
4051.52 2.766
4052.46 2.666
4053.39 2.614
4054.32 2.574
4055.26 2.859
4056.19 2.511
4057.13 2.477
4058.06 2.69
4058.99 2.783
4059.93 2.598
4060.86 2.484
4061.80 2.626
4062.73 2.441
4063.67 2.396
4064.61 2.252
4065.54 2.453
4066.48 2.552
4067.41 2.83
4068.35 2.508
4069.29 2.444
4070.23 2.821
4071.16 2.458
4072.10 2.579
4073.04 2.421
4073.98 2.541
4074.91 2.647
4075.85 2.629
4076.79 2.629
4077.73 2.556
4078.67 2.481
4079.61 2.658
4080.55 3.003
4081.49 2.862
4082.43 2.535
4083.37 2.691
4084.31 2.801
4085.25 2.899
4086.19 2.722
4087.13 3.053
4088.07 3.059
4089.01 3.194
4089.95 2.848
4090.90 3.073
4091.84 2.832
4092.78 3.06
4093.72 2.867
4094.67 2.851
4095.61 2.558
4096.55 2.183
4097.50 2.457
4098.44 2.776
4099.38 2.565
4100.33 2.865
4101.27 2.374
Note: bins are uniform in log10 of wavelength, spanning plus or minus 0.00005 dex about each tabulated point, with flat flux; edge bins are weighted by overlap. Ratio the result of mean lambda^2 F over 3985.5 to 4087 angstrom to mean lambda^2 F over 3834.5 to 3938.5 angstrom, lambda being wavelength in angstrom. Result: 1.91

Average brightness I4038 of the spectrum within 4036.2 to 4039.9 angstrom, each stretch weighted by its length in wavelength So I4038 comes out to 2.73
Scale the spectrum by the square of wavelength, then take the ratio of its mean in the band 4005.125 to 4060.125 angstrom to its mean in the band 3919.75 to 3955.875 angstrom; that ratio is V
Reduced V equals 1.96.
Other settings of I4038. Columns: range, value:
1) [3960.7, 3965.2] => 1.28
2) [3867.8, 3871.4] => 1.38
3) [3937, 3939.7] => 1.15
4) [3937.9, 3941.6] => 1.28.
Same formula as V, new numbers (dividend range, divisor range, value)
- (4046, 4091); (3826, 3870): 2.40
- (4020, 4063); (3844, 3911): 1.88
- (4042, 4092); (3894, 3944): 1.75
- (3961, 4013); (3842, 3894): 1.59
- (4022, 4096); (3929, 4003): 1.60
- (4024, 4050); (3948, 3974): 1.87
